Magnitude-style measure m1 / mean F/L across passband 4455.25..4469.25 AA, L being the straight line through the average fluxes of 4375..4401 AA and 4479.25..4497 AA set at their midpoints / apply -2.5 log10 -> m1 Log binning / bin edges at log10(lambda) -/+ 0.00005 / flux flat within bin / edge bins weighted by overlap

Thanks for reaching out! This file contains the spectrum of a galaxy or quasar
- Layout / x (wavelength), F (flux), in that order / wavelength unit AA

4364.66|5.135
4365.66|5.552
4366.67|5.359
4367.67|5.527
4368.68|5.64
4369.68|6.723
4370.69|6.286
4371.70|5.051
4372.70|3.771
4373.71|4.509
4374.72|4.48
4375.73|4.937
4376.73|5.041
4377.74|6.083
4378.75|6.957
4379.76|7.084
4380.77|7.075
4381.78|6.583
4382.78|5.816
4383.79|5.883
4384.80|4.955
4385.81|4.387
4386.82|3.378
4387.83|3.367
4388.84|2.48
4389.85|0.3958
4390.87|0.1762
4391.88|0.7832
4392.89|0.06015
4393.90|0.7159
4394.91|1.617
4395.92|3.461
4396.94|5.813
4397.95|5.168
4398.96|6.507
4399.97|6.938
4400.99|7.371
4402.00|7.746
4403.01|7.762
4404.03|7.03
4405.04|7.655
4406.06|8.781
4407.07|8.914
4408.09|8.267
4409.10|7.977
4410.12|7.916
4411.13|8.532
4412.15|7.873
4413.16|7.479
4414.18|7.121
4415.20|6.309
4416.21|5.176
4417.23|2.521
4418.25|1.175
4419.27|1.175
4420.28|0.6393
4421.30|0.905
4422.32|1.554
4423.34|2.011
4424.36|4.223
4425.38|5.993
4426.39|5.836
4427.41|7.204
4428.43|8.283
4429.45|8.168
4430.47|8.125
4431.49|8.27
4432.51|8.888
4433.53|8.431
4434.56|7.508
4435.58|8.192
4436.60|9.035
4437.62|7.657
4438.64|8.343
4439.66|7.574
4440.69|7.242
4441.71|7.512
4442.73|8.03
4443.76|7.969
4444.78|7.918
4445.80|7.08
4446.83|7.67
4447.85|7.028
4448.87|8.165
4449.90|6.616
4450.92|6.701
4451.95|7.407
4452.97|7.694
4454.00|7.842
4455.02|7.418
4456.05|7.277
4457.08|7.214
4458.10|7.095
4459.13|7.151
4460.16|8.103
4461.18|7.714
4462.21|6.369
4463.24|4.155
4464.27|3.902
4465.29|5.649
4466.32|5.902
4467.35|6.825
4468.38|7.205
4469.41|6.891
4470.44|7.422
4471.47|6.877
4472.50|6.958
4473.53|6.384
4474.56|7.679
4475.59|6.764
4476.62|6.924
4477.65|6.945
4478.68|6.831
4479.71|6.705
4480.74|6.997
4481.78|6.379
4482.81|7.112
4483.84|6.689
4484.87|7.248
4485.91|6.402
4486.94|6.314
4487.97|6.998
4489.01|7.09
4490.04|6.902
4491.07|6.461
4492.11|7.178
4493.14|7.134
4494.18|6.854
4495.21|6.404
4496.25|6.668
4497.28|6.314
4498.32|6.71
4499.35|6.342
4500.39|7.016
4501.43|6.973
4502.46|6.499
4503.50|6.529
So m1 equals -0.07 mag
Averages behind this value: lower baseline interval 4.29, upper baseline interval 6.79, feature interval 6.53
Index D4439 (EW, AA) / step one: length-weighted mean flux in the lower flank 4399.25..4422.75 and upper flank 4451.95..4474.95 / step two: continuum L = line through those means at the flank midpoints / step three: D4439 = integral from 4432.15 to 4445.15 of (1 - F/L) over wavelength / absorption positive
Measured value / -3.3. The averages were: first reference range 5.96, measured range 8.01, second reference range 6.81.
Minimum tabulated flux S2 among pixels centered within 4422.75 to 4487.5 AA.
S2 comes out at 2.011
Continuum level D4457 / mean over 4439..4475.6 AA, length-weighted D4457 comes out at 7.05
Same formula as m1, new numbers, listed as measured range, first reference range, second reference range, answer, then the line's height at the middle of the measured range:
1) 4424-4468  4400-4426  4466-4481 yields -0.147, 6.36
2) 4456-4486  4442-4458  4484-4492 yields 0.057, 7.09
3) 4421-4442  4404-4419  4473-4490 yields 0.002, 6.78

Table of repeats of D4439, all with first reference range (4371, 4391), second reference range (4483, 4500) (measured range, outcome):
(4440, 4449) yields -2.6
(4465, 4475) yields -0.7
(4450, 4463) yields -2.4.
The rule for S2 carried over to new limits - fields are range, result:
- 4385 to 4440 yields 0.06015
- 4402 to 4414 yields 7.03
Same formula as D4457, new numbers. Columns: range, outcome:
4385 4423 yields 4.72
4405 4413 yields 8.24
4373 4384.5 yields 5.81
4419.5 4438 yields 6.08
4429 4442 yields 8.08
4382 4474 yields 6.08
